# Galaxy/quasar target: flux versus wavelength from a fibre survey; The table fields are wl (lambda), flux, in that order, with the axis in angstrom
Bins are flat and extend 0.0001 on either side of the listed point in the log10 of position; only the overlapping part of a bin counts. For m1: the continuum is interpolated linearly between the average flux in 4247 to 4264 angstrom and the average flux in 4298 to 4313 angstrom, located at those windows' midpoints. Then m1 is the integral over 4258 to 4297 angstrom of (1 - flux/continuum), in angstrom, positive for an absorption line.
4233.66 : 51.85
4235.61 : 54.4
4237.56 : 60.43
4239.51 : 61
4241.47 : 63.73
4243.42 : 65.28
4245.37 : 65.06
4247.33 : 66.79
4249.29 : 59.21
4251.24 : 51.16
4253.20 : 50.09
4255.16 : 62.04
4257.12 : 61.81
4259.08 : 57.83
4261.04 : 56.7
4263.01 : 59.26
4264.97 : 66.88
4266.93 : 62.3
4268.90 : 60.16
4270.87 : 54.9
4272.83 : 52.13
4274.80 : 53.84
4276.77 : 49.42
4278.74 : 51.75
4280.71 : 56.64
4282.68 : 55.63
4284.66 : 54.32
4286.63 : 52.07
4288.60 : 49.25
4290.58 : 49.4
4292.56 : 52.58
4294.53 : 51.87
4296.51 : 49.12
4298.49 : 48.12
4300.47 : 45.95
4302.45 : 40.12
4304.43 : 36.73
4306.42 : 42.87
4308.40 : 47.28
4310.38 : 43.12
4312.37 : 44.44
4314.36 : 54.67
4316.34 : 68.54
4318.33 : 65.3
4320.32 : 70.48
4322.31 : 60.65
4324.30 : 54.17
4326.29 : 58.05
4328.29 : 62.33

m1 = -2.51 angstrom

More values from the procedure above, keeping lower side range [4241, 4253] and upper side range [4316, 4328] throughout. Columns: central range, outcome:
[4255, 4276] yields 0.93 angstrom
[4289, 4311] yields 5.61 angstrom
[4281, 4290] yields 1.29 angstrom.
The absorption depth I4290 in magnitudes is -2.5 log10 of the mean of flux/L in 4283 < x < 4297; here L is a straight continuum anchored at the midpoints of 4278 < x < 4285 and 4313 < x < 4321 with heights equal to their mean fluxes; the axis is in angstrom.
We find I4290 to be 0.11 mag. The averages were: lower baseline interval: 54.7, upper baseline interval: 63.6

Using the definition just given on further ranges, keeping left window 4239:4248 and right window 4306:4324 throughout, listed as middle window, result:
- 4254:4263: 0.06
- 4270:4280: 0.15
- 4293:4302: 0.19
